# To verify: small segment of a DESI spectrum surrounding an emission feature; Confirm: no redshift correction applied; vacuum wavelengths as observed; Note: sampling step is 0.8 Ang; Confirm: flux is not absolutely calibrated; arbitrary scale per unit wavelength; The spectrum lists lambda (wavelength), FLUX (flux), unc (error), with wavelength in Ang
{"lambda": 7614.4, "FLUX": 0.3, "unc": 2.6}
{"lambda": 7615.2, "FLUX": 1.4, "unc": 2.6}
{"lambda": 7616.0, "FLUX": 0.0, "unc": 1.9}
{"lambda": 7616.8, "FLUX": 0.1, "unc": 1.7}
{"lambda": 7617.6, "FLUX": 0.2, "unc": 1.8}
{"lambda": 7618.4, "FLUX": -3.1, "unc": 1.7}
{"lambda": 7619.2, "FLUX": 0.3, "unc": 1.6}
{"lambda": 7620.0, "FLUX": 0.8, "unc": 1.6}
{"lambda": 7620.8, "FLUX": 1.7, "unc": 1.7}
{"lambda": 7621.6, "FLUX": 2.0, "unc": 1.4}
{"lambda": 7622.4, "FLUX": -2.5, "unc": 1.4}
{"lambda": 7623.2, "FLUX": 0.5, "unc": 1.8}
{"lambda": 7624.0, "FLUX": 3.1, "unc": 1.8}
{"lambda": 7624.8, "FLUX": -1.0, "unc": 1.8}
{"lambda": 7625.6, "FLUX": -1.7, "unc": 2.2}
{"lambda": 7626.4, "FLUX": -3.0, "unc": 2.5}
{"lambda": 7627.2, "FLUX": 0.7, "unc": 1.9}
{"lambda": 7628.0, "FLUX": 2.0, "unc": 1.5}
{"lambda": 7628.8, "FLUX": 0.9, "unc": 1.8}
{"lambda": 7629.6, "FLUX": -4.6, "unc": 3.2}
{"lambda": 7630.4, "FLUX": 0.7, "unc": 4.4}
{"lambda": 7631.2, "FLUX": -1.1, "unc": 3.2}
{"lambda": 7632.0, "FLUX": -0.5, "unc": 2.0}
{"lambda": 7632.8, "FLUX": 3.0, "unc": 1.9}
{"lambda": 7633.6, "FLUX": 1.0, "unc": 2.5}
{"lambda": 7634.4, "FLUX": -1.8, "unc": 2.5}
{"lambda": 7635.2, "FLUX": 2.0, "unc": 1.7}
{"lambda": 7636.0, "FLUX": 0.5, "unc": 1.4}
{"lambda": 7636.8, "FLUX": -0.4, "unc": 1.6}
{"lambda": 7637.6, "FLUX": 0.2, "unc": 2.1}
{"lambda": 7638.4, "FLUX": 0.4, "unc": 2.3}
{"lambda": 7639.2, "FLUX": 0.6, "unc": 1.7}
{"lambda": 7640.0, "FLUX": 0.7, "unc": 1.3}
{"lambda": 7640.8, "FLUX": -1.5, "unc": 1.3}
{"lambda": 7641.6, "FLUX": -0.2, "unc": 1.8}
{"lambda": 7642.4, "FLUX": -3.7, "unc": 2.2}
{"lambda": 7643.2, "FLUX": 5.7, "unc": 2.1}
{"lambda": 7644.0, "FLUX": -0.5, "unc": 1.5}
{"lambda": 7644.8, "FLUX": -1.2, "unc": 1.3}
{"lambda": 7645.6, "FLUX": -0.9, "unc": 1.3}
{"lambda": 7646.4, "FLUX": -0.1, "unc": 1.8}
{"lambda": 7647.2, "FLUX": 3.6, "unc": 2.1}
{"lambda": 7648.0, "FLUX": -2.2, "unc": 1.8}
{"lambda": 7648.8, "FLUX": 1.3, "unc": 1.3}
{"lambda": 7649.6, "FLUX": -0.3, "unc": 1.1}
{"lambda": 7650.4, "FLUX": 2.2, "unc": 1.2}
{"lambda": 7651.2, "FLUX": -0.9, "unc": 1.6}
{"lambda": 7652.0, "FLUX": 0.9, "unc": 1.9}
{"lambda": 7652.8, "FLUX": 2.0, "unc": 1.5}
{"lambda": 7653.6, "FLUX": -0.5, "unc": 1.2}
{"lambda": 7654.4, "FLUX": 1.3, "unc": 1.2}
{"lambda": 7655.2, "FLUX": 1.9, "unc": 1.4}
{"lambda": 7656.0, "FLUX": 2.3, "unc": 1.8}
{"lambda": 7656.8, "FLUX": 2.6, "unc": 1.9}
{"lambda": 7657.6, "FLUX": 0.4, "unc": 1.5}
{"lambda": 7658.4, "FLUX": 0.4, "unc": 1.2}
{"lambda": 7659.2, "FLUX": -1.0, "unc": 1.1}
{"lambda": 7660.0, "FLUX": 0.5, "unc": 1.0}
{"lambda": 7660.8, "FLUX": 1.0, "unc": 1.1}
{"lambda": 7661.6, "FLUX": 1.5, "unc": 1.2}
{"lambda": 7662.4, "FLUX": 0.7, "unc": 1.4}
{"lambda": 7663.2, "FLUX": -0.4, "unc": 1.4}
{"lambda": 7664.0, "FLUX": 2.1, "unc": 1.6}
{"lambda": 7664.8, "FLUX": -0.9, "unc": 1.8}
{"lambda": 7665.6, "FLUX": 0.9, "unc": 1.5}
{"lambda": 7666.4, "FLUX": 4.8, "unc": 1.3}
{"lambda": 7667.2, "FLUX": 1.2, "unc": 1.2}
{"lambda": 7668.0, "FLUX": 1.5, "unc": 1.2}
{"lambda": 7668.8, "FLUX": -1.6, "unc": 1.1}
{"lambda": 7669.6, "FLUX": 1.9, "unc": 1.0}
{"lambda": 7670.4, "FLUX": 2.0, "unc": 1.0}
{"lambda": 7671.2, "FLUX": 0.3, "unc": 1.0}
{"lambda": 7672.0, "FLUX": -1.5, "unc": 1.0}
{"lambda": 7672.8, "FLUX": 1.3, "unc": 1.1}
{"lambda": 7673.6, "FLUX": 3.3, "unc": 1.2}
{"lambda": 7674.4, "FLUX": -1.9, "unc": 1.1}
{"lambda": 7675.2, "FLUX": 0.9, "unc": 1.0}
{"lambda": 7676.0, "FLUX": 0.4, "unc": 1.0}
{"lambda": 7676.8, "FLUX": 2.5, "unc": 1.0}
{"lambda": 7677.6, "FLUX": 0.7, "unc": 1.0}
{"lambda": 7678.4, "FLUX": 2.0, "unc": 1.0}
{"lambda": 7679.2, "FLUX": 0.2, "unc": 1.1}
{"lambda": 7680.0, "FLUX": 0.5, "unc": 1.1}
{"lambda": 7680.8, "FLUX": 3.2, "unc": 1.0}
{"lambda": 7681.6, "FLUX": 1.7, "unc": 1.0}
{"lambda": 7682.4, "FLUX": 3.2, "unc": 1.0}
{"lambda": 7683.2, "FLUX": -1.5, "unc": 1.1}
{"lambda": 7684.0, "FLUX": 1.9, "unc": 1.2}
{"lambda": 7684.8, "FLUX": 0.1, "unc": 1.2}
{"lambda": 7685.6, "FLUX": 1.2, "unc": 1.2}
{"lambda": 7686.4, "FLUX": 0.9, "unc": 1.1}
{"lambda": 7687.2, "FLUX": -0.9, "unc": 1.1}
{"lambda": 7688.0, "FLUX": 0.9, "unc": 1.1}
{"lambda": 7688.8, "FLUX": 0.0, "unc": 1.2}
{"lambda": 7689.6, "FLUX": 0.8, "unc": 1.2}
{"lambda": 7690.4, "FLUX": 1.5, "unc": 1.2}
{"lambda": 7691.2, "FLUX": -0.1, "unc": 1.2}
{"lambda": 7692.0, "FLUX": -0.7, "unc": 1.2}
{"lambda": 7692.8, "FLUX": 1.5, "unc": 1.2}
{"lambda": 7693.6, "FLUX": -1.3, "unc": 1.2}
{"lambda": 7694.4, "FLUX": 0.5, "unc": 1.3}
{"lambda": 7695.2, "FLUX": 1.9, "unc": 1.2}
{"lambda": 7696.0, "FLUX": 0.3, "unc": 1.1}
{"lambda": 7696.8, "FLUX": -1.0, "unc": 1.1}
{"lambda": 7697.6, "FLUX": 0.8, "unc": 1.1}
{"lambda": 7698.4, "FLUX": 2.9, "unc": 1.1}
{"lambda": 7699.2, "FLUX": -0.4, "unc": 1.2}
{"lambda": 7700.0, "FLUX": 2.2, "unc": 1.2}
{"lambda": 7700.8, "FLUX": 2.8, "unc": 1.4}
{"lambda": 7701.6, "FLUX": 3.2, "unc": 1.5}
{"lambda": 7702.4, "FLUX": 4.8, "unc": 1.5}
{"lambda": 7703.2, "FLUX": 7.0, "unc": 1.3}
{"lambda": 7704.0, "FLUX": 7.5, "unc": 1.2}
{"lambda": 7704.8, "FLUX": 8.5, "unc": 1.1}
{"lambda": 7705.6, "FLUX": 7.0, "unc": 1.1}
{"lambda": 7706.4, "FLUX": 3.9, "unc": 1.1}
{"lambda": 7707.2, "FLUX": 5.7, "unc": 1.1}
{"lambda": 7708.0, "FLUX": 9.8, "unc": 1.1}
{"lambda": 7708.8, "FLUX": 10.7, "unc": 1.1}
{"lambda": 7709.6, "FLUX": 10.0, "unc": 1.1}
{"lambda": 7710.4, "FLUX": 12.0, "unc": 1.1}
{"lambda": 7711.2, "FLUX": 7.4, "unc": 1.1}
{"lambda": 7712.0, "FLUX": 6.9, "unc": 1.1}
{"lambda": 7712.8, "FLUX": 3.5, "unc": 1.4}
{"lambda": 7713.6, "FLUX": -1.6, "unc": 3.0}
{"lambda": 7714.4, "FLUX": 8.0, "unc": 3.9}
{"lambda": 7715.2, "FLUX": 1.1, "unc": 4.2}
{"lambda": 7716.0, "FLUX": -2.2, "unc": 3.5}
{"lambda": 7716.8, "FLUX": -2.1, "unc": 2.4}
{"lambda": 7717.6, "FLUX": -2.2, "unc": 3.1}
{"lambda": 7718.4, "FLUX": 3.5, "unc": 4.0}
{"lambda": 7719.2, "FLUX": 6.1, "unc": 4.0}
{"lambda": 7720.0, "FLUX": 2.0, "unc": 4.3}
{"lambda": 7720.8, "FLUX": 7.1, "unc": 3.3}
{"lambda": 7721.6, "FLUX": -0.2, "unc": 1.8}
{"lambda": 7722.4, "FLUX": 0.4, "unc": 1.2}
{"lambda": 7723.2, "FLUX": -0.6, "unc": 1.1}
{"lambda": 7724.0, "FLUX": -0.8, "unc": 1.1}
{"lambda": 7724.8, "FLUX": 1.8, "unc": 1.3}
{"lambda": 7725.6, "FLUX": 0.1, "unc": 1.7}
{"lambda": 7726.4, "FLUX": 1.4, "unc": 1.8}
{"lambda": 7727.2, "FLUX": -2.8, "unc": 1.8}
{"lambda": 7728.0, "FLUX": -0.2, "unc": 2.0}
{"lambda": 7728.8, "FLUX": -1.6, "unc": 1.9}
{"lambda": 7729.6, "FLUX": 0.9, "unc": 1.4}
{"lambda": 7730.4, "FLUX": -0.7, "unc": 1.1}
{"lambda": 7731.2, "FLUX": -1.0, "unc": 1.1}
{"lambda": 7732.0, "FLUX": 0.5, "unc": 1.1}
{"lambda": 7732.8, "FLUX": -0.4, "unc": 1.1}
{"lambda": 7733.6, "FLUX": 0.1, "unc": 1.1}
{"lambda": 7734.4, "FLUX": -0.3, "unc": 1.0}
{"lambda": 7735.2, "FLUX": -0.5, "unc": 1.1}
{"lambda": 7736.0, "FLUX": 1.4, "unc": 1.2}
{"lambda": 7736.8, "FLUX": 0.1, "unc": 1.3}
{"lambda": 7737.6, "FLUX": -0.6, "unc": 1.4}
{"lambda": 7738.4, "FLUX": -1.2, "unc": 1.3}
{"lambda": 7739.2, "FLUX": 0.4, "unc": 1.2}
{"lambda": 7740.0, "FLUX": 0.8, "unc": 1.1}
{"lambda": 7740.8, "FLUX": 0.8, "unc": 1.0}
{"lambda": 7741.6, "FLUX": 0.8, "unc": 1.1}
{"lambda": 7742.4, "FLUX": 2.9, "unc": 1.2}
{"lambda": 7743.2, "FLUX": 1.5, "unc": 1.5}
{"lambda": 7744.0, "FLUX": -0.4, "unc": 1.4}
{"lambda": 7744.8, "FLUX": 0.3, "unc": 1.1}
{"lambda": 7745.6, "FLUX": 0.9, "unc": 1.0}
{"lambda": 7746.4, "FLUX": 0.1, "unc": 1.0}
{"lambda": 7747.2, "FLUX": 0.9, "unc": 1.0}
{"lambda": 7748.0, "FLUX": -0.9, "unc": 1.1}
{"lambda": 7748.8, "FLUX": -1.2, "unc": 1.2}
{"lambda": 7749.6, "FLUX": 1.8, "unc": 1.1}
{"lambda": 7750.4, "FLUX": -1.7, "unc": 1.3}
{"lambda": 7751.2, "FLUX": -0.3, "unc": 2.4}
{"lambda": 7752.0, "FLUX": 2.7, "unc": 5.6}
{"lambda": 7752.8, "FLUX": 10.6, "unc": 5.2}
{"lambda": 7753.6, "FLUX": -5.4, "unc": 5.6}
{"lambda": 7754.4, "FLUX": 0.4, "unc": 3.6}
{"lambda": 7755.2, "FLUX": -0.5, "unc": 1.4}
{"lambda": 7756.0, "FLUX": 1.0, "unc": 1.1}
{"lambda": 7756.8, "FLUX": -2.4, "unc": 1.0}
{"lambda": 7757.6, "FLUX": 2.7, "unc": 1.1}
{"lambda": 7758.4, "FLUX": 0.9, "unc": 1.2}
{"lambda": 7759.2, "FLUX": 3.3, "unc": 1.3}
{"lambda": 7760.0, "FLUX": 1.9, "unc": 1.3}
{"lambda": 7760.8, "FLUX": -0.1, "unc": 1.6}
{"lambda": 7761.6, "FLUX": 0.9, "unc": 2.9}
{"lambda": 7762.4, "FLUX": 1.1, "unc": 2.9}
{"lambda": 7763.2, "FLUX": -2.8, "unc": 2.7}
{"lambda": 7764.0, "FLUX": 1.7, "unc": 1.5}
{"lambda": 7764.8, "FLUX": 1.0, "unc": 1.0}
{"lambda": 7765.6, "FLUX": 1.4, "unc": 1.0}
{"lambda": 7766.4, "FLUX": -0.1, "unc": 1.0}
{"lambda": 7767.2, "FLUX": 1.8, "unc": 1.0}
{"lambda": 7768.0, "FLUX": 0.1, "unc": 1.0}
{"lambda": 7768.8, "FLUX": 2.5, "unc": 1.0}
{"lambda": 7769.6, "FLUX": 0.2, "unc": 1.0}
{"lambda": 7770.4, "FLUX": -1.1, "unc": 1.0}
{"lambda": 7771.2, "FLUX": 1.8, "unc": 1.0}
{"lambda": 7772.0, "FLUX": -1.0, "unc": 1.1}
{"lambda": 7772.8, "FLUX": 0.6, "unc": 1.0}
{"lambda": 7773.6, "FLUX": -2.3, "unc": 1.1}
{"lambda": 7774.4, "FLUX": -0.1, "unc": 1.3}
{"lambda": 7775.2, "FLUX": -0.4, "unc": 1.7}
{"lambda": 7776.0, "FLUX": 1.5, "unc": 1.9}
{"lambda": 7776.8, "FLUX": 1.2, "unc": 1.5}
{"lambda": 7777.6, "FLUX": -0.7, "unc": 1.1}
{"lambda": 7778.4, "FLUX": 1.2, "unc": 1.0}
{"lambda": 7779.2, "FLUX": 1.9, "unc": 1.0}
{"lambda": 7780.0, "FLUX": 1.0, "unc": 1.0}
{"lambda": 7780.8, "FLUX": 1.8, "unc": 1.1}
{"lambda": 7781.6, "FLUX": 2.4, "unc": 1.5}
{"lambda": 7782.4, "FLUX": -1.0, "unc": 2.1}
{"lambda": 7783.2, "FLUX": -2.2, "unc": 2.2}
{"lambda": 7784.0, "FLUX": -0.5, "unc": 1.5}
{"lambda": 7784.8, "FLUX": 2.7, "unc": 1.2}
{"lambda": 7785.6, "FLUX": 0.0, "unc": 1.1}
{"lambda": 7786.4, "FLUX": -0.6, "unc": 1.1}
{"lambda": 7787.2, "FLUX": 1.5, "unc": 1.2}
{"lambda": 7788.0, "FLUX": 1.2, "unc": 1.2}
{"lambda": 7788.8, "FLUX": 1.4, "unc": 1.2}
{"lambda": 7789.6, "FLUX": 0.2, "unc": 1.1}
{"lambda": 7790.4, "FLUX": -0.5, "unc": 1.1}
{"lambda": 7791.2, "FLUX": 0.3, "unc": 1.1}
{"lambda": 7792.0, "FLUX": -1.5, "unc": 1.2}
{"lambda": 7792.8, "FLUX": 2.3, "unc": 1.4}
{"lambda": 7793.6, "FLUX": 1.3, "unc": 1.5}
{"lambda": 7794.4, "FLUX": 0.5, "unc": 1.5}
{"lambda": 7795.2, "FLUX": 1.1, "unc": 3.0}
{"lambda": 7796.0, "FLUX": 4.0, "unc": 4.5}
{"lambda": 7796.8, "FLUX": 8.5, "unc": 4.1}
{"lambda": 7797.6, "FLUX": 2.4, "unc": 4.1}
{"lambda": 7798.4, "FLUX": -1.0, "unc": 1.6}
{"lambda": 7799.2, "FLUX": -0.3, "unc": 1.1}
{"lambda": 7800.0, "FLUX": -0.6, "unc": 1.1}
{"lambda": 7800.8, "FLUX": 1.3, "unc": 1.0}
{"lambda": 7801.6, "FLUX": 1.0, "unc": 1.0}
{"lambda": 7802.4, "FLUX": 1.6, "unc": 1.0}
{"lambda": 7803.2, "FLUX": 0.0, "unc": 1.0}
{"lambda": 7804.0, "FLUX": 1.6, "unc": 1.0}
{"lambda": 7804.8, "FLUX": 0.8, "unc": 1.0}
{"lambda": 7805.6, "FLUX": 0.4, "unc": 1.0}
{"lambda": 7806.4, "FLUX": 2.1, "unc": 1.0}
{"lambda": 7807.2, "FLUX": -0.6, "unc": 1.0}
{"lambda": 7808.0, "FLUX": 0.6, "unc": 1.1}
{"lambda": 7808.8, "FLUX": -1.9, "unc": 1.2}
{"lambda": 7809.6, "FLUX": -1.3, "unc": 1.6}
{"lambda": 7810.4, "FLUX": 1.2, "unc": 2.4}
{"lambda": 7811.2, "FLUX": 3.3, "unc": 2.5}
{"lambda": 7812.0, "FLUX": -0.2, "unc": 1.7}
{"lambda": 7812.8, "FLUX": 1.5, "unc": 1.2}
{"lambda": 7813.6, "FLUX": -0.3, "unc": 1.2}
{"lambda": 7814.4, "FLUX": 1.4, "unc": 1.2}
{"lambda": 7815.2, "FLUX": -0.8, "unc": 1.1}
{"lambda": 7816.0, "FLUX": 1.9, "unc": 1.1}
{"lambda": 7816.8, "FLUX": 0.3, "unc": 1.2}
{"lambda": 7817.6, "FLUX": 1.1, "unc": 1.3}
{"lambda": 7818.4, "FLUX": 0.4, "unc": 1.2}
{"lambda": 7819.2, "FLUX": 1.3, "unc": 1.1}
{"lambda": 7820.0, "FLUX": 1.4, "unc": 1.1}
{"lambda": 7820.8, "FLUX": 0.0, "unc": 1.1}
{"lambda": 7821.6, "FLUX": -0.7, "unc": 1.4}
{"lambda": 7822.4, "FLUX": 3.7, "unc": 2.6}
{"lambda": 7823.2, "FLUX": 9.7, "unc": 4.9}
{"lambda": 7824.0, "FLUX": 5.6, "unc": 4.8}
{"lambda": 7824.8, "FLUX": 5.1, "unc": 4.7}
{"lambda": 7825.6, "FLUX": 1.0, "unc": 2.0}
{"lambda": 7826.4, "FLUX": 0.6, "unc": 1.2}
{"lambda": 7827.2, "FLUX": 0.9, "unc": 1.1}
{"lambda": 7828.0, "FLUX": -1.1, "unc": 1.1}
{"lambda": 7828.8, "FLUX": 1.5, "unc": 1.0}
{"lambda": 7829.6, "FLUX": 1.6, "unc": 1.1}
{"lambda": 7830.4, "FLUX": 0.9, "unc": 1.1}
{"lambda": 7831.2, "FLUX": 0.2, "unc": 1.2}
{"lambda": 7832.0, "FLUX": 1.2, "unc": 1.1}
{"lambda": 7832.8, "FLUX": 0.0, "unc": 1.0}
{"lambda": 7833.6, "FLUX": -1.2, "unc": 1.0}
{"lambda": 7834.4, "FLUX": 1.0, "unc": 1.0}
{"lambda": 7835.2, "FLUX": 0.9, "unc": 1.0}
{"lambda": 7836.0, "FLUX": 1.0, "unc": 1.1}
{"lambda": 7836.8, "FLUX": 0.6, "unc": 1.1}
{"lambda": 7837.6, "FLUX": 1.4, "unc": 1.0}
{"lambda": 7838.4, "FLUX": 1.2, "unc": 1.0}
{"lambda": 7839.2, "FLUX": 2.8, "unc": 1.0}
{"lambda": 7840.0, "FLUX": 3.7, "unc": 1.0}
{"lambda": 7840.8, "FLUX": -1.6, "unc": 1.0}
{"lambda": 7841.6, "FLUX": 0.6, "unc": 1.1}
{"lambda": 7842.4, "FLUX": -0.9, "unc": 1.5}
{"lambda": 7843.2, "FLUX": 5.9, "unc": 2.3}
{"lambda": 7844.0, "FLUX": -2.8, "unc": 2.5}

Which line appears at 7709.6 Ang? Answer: [O II]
